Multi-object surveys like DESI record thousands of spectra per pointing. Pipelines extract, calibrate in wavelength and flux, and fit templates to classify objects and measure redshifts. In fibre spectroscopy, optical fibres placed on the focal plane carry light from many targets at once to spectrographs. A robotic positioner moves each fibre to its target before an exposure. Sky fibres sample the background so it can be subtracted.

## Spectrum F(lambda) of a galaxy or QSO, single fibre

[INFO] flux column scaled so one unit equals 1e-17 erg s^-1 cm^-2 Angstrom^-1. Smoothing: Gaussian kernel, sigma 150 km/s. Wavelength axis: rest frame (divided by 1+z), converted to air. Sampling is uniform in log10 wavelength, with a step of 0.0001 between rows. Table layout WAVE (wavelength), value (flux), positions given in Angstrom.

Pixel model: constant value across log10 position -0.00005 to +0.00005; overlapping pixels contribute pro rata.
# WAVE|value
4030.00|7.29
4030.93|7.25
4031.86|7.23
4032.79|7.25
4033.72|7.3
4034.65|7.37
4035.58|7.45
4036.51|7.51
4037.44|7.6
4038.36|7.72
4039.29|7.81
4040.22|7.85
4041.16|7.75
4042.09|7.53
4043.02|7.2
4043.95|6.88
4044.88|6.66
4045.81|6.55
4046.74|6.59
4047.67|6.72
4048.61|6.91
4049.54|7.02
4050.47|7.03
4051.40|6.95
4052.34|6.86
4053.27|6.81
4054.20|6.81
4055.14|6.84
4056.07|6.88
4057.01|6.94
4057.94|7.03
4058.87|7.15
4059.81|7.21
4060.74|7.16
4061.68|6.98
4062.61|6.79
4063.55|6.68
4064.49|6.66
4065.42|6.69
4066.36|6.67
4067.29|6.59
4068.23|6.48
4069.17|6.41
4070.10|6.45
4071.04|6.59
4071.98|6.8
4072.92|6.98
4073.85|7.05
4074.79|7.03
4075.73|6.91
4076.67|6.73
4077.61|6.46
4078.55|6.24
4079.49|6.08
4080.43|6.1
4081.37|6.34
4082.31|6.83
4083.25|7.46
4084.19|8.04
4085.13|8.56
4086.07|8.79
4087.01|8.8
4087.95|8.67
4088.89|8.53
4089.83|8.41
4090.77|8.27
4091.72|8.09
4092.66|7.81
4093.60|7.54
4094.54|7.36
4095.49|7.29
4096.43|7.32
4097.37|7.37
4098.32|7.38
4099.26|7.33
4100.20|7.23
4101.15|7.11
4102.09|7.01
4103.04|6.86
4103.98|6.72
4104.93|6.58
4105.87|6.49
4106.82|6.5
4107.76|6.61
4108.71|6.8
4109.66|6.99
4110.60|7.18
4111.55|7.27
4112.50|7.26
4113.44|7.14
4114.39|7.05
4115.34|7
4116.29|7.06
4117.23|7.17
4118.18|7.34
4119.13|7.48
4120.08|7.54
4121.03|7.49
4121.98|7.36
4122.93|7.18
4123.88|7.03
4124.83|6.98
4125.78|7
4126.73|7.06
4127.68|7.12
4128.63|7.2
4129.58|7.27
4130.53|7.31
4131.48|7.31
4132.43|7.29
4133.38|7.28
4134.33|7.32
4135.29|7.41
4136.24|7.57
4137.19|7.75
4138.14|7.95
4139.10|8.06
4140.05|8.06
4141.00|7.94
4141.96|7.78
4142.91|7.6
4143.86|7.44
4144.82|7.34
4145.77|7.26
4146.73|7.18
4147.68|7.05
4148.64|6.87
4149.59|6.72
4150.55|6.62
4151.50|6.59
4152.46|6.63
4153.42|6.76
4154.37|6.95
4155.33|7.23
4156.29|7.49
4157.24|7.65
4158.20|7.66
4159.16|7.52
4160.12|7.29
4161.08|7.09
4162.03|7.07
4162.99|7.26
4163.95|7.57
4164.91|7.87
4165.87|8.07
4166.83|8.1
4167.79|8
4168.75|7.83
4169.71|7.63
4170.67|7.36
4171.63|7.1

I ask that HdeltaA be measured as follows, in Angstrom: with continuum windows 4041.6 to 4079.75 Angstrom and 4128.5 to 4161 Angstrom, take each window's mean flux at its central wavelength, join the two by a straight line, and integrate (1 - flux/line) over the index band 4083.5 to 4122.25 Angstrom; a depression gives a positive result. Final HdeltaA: -2.0 Angstrom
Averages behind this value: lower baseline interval 6.81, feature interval 7.43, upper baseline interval 7.33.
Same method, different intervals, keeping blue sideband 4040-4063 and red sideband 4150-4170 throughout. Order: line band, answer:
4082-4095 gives -1.8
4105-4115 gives 0.4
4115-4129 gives 0.1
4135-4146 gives -0.6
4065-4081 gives 1.1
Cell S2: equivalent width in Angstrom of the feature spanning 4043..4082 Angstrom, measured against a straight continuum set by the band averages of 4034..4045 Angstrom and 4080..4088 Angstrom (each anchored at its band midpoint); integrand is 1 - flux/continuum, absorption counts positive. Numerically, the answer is 4.3 Angstrom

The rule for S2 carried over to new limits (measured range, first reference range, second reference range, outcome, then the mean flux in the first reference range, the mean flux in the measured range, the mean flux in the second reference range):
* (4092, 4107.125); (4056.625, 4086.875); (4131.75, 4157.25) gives -0.1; 6.92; 7.14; 7.32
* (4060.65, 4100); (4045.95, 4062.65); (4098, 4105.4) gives -1.3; 6.92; 7.21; 7.02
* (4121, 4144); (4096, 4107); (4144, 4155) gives -1.6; 7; 7.43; 6.92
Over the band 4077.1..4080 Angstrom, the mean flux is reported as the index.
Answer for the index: 6.26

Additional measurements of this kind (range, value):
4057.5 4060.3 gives 7.14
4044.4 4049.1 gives 6.69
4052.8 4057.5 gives 6.86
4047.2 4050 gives 6.87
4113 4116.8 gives 7.06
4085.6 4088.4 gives 8.76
